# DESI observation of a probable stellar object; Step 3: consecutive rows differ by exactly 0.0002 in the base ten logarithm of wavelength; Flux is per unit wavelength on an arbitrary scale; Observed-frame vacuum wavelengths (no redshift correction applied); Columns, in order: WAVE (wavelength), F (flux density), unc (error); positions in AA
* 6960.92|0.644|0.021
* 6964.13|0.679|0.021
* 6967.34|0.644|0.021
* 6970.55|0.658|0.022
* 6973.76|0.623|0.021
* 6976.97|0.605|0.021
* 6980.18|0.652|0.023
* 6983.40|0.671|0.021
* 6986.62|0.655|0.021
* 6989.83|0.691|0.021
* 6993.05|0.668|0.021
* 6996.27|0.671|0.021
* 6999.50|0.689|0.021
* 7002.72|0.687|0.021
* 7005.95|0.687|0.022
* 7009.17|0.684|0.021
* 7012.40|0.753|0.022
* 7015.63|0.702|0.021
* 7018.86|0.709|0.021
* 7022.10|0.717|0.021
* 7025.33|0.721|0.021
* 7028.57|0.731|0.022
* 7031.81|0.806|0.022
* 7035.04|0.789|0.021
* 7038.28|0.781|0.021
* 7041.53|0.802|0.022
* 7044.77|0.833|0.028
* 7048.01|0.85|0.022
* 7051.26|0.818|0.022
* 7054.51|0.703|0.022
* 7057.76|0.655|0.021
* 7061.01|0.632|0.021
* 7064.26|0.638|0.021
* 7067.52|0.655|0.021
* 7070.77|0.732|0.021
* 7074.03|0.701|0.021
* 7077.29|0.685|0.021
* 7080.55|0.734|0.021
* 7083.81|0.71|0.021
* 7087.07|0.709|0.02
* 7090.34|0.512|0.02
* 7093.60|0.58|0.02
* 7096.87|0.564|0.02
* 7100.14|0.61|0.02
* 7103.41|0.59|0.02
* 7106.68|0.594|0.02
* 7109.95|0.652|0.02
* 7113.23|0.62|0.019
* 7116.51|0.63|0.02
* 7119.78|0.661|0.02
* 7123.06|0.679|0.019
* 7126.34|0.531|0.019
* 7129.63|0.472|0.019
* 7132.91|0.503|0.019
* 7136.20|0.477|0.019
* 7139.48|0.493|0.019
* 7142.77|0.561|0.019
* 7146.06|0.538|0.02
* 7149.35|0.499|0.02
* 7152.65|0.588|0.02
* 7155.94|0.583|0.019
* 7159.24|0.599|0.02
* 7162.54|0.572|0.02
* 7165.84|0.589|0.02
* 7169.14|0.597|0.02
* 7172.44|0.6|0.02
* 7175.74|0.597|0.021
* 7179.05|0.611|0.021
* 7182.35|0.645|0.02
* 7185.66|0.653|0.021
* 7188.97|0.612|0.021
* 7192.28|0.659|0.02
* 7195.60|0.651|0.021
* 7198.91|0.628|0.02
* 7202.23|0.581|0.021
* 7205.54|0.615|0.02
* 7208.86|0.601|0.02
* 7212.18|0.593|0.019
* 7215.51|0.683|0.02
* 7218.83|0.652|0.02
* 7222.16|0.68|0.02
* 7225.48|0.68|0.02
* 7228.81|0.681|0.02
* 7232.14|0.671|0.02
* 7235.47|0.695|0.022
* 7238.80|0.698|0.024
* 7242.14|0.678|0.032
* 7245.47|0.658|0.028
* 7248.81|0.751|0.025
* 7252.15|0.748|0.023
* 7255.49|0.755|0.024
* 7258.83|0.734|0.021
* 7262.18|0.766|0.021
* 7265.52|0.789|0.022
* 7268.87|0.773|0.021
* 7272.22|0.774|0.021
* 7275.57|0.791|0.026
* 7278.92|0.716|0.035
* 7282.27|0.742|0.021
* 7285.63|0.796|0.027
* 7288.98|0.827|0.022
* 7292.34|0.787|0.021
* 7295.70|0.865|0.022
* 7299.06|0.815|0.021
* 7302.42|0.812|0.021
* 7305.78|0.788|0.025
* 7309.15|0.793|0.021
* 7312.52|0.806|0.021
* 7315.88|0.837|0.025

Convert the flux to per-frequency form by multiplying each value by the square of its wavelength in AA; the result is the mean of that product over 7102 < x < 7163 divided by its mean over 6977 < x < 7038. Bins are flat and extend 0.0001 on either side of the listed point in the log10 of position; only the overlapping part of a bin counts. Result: 0.8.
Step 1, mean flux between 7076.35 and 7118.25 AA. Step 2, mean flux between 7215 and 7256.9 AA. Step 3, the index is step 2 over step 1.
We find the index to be 1.1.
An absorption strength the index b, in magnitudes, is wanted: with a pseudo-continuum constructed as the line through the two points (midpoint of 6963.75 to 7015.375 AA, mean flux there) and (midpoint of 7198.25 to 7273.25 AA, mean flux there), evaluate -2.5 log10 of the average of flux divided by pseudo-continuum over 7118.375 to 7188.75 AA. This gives 0.19 mag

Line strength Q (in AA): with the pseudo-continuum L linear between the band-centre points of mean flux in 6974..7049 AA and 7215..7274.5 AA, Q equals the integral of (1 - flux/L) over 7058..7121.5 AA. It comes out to 6.6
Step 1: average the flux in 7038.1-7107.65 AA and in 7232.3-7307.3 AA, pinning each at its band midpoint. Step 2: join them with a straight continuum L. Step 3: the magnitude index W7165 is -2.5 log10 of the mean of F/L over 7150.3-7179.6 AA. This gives 0.22 mag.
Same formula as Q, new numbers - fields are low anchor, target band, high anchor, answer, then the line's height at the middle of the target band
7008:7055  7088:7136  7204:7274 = 10.0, 0.738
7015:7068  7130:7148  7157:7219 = 4.0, 0.658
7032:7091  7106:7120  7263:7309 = 2.1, 0.739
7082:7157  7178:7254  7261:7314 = 4.7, 0.701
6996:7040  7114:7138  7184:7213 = 3.5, 0.664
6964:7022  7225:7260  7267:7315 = 3.1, 0.773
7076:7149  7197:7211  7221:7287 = 1.5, 0.681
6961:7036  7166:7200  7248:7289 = 5.4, 0.74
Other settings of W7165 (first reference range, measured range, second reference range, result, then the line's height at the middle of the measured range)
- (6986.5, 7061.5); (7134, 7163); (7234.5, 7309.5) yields 0.344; 0.746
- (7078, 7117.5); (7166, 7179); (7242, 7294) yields 0.145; 0.684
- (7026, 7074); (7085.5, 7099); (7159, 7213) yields 0.187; 0.702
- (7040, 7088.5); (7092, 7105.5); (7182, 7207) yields 0.191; 0.699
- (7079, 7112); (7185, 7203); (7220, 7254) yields 0.069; 0.673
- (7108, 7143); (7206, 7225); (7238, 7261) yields 0.060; 0.679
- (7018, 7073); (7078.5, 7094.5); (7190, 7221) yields 0.093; 0.711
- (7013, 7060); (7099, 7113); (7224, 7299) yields 0.225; 0.753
